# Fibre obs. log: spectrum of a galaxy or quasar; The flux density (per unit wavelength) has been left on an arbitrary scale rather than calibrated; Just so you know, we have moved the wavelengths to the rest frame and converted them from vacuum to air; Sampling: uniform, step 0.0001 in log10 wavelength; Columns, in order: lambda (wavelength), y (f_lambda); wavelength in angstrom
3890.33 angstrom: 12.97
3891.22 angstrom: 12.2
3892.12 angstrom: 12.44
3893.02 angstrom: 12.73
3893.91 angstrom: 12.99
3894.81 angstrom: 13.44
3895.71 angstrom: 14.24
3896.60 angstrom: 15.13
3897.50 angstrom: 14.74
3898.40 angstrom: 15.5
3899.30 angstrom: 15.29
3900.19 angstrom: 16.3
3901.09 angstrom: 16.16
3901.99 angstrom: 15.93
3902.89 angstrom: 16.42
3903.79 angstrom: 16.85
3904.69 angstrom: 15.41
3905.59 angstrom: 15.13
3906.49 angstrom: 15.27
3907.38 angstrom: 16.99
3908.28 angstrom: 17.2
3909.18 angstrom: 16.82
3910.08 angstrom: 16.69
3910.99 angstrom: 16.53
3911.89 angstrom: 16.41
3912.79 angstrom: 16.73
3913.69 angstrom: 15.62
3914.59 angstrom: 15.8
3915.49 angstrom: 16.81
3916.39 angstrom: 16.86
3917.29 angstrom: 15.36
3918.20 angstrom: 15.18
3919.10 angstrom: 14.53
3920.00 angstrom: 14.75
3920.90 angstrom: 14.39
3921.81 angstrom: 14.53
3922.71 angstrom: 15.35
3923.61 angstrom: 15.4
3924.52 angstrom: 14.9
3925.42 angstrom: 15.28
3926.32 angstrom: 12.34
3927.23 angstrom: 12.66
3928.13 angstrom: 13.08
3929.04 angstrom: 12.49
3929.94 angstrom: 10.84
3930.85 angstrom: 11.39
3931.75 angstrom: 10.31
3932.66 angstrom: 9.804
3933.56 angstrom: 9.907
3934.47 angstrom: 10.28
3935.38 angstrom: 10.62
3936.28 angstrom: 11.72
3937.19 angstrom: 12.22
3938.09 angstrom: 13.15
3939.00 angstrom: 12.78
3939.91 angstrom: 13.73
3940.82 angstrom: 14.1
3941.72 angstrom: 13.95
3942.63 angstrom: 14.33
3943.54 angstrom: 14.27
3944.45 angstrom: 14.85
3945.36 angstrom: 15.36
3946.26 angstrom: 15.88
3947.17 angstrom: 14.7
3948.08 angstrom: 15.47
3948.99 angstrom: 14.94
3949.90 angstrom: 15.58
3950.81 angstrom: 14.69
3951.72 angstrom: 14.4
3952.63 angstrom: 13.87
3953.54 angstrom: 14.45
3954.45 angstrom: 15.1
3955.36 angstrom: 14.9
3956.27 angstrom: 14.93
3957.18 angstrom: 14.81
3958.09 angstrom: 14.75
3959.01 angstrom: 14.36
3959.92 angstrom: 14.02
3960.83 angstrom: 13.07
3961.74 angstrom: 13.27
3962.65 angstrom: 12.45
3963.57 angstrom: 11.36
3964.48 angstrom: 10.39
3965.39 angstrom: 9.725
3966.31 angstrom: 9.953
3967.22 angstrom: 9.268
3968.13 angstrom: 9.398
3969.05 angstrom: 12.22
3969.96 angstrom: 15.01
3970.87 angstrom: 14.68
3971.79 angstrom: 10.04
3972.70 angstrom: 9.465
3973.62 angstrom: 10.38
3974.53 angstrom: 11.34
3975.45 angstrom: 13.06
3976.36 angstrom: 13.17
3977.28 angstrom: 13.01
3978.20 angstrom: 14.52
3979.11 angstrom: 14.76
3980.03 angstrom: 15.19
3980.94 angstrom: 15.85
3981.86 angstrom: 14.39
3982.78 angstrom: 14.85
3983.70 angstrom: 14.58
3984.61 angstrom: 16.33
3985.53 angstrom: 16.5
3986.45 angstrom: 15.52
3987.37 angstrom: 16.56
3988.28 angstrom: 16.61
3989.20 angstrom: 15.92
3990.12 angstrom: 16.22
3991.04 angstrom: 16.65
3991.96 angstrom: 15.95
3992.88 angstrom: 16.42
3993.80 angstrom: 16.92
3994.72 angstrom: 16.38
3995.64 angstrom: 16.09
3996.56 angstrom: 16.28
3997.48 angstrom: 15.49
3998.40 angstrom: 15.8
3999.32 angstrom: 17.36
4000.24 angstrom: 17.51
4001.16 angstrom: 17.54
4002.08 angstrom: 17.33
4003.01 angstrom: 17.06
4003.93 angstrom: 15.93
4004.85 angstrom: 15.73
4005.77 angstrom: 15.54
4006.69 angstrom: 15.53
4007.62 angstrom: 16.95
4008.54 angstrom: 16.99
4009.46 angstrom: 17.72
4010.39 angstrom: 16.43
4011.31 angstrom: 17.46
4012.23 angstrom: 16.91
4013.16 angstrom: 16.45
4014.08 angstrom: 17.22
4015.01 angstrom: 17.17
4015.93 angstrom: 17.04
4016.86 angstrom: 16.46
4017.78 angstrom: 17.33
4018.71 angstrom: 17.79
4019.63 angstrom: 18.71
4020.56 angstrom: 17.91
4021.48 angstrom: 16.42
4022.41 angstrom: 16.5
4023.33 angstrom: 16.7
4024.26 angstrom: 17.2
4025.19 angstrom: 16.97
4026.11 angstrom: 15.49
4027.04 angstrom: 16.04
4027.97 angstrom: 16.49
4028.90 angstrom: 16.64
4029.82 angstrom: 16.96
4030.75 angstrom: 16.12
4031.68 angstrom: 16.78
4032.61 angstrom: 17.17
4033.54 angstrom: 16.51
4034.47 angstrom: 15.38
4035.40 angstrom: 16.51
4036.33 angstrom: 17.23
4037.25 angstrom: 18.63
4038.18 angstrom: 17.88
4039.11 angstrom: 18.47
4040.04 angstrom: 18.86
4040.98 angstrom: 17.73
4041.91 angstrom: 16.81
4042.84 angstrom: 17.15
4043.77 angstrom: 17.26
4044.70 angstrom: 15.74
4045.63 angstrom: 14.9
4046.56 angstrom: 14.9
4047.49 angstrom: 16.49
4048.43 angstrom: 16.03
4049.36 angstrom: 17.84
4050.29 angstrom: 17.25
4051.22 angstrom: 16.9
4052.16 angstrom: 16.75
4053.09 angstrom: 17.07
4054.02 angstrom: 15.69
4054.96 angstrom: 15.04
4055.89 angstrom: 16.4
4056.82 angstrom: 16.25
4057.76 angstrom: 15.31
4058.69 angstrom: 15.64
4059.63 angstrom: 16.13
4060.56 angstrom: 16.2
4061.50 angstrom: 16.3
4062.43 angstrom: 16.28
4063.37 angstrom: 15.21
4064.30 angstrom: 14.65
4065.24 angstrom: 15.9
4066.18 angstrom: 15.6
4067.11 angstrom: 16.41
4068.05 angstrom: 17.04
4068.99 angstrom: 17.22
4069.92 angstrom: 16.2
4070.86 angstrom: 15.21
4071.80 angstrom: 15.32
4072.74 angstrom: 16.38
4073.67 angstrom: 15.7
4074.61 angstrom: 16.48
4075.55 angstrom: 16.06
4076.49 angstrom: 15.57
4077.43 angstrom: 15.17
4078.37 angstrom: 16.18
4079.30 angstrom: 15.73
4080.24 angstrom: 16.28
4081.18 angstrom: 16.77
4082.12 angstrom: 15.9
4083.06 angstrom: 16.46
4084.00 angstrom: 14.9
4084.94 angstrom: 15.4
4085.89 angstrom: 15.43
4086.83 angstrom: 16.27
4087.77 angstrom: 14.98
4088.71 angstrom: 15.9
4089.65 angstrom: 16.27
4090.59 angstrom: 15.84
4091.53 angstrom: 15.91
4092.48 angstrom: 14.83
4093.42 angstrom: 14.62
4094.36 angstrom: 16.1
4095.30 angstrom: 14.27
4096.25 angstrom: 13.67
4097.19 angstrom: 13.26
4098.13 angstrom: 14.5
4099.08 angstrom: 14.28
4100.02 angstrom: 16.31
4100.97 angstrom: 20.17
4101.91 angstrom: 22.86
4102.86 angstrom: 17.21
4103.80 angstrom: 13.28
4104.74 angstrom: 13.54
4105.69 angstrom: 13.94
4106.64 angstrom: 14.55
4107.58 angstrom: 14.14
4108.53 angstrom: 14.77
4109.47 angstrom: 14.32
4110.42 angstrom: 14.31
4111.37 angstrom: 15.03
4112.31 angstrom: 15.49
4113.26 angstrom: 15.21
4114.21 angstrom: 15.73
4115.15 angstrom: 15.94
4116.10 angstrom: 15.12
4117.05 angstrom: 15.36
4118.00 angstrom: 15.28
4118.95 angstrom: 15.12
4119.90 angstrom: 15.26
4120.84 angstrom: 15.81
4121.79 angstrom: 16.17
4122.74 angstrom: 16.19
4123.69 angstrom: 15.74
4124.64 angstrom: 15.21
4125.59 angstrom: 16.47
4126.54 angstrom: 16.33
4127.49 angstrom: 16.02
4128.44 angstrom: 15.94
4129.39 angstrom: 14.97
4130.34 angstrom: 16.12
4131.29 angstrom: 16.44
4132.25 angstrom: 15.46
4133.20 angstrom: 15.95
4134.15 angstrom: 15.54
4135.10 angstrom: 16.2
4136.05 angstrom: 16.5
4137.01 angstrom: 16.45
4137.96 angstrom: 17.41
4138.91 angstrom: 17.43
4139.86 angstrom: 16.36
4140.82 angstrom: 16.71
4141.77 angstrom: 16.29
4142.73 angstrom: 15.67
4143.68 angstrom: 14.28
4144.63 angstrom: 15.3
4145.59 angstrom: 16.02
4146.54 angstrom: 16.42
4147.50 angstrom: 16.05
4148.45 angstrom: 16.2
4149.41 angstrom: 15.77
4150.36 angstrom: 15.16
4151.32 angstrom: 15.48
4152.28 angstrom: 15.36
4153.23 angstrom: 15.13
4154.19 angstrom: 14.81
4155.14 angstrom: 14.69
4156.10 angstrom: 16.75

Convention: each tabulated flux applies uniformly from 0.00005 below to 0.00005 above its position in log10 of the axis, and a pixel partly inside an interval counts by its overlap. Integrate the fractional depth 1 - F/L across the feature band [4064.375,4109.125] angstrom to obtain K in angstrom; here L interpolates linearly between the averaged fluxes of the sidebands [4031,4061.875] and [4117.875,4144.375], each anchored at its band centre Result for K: 1.7 angstrom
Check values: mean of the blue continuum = 16.6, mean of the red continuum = 16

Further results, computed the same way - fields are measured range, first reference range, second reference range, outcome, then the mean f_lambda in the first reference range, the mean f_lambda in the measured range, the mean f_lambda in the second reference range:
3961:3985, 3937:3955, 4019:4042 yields 4.2 angstrom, 14.4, 12.6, 17.1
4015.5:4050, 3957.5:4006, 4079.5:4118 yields -4.7 angstrom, 14.4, 16.9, 15.5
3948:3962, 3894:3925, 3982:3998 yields 1.2 angstrom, 15.6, 14.5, 16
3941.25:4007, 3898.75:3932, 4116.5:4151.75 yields 3.5 angstrom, 15.1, 14.5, 15.9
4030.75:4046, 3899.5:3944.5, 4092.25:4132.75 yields -2.0 angstrom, 14.4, 17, 15.5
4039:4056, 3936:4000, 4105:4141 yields -2.0 angstrom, 14.2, 16.7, 15.6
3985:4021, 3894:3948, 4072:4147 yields -4.1 angstrom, 14.4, 16.7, 15.7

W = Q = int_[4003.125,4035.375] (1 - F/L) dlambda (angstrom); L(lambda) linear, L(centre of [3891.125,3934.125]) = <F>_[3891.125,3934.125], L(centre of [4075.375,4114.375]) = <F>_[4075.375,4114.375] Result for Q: -3.39 angstrom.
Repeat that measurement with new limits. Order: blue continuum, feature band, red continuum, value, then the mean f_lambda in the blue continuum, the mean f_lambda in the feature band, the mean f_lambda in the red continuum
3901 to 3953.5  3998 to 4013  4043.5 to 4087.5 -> -1.4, 14.4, 16.7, 16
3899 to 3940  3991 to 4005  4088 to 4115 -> -1.6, 14.4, 16.5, 15.4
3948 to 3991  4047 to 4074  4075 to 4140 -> -2.0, 13.7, 16.2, 15.7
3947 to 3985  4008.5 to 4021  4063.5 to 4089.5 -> -2.4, 13.4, 17.3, 15.9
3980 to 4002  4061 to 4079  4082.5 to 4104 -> -0.1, 16.2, 15.9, 15.8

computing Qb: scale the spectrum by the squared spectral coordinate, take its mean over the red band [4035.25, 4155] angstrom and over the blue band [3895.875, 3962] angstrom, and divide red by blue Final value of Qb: 1.19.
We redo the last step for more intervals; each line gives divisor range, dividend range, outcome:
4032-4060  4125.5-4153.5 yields 1.00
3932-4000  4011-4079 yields 1.23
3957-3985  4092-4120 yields 1.27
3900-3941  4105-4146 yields 1.21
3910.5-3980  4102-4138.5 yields 1.26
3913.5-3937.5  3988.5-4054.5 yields 1.31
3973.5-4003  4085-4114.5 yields 1.05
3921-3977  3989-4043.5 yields 1.34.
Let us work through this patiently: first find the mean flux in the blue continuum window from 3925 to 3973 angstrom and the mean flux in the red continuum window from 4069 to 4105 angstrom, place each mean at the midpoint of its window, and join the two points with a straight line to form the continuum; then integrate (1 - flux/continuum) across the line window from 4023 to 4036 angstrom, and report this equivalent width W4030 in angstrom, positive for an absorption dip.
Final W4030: -1.7 angstrom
